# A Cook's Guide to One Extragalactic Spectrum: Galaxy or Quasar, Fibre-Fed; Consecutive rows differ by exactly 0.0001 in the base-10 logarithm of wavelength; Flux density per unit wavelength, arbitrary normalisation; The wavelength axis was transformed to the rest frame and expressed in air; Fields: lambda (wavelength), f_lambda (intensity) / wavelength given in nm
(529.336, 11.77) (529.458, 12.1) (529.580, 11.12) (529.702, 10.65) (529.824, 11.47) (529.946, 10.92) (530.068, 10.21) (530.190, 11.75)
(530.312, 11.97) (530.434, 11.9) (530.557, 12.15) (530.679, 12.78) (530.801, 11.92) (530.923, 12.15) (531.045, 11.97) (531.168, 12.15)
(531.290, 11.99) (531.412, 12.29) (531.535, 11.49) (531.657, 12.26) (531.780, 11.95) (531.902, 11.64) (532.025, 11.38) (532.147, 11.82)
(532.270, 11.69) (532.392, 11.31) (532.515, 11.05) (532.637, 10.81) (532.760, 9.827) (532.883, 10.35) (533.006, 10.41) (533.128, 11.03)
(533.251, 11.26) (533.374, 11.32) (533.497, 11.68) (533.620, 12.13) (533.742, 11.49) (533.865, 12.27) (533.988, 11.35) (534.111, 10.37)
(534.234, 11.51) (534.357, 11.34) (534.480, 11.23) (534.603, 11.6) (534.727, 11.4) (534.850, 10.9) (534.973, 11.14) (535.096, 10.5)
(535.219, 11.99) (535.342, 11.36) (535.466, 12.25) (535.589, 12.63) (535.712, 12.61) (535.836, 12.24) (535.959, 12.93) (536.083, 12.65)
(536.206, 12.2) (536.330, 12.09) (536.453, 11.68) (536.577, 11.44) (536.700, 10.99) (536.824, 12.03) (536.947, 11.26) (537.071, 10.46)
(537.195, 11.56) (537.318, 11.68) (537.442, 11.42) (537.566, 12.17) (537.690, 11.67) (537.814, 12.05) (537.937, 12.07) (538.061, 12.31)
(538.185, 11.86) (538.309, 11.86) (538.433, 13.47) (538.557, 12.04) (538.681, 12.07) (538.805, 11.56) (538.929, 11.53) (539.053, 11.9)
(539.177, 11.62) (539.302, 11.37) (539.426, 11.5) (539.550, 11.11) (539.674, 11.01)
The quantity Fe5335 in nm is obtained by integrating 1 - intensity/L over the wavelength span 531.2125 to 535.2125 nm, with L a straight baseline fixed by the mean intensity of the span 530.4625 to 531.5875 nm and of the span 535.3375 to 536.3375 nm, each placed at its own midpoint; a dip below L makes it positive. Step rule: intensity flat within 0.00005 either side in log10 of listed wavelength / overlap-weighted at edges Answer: 0.29 nm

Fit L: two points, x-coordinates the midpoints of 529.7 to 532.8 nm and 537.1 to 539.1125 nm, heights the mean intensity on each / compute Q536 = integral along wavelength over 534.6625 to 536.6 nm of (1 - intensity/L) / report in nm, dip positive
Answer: -0.011 nm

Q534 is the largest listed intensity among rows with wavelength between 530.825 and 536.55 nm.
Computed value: 12.93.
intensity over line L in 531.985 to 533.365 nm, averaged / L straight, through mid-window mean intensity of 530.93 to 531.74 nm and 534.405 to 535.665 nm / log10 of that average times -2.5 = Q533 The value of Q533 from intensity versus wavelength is 0.080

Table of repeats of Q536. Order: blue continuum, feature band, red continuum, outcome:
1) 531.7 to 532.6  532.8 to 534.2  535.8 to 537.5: 0.05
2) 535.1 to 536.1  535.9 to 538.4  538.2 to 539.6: 0.04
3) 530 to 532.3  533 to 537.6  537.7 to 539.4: 0.12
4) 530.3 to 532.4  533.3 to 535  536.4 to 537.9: 0.05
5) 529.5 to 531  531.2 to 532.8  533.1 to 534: 0.01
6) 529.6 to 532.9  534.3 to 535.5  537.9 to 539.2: 0.05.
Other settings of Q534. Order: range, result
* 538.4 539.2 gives 13.47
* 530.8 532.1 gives 12.29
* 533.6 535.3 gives 12.27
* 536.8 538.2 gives 12.31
